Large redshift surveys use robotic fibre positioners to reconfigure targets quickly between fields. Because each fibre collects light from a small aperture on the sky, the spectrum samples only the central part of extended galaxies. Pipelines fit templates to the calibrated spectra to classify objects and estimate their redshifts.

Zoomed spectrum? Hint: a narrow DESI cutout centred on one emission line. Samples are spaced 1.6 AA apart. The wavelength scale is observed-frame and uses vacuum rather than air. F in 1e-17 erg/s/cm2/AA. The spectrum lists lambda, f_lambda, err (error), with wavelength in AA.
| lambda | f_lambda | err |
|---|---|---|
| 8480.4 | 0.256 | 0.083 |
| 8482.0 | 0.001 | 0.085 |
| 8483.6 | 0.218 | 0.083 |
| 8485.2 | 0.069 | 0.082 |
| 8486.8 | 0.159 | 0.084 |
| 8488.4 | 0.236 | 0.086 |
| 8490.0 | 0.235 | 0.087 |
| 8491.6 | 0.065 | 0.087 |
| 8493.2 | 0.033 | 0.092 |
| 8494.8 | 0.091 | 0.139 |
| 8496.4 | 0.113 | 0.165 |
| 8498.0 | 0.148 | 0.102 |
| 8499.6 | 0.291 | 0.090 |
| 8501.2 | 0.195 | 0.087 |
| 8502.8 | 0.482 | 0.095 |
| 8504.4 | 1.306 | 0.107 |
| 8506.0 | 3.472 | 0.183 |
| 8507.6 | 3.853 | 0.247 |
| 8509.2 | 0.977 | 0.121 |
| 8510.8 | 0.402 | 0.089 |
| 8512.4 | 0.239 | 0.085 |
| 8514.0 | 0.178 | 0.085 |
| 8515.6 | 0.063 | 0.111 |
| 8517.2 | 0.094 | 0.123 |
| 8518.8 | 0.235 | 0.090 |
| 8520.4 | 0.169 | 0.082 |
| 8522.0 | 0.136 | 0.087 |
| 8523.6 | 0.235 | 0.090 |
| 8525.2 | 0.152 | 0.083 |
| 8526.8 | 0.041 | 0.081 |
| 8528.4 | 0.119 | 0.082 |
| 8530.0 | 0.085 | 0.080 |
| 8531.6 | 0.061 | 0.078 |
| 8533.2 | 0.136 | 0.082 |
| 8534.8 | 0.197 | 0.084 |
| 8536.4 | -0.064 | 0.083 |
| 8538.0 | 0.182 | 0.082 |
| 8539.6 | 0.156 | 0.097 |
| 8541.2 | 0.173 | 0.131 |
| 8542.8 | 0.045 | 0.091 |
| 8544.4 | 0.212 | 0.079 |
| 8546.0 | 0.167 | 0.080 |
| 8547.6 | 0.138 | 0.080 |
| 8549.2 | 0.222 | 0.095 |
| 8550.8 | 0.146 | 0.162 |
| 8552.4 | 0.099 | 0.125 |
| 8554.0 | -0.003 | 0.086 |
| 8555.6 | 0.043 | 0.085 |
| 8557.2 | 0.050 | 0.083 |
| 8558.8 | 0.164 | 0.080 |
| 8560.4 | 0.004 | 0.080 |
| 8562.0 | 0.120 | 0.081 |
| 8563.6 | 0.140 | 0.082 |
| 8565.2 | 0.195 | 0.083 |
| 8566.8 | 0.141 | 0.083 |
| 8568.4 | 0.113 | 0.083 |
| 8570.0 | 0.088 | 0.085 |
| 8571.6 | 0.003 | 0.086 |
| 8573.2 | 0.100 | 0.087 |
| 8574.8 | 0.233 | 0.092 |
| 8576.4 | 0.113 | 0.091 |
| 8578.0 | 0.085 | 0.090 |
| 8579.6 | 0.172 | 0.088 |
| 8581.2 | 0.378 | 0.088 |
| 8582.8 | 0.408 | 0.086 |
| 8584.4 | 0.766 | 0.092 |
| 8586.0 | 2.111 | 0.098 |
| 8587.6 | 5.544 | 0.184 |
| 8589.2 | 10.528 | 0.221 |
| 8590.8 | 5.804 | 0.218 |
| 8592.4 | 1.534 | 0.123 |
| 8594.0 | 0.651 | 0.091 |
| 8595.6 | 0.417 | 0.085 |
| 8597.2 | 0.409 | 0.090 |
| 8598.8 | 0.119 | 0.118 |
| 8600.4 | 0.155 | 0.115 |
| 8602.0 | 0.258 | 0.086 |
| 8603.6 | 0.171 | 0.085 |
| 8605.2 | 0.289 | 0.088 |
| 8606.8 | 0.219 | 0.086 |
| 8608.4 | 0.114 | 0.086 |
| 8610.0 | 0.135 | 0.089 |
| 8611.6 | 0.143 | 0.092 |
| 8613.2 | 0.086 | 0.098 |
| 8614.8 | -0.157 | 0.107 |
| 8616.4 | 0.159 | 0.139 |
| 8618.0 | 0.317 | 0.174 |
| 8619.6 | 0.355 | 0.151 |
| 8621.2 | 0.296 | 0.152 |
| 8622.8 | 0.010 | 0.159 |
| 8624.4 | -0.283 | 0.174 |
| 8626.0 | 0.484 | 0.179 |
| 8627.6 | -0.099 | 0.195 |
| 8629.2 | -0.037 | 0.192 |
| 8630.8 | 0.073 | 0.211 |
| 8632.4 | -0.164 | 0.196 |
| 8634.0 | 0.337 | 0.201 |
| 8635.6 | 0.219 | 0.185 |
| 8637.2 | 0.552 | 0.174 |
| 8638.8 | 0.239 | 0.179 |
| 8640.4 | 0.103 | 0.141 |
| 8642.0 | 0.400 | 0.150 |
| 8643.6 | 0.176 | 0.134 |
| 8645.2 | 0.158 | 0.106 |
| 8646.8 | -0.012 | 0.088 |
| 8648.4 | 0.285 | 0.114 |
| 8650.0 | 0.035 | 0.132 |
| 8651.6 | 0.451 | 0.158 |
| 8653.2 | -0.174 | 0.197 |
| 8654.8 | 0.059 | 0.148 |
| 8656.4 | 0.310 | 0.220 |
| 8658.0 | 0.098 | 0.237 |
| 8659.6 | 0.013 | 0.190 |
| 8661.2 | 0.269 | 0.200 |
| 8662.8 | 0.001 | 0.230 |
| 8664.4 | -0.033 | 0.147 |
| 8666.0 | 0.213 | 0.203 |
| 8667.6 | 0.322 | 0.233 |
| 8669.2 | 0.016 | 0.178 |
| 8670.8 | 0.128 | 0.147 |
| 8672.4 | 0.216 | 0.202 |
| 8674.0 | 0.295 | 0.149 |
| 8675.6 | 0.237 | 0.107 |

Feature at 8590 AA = [O III]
